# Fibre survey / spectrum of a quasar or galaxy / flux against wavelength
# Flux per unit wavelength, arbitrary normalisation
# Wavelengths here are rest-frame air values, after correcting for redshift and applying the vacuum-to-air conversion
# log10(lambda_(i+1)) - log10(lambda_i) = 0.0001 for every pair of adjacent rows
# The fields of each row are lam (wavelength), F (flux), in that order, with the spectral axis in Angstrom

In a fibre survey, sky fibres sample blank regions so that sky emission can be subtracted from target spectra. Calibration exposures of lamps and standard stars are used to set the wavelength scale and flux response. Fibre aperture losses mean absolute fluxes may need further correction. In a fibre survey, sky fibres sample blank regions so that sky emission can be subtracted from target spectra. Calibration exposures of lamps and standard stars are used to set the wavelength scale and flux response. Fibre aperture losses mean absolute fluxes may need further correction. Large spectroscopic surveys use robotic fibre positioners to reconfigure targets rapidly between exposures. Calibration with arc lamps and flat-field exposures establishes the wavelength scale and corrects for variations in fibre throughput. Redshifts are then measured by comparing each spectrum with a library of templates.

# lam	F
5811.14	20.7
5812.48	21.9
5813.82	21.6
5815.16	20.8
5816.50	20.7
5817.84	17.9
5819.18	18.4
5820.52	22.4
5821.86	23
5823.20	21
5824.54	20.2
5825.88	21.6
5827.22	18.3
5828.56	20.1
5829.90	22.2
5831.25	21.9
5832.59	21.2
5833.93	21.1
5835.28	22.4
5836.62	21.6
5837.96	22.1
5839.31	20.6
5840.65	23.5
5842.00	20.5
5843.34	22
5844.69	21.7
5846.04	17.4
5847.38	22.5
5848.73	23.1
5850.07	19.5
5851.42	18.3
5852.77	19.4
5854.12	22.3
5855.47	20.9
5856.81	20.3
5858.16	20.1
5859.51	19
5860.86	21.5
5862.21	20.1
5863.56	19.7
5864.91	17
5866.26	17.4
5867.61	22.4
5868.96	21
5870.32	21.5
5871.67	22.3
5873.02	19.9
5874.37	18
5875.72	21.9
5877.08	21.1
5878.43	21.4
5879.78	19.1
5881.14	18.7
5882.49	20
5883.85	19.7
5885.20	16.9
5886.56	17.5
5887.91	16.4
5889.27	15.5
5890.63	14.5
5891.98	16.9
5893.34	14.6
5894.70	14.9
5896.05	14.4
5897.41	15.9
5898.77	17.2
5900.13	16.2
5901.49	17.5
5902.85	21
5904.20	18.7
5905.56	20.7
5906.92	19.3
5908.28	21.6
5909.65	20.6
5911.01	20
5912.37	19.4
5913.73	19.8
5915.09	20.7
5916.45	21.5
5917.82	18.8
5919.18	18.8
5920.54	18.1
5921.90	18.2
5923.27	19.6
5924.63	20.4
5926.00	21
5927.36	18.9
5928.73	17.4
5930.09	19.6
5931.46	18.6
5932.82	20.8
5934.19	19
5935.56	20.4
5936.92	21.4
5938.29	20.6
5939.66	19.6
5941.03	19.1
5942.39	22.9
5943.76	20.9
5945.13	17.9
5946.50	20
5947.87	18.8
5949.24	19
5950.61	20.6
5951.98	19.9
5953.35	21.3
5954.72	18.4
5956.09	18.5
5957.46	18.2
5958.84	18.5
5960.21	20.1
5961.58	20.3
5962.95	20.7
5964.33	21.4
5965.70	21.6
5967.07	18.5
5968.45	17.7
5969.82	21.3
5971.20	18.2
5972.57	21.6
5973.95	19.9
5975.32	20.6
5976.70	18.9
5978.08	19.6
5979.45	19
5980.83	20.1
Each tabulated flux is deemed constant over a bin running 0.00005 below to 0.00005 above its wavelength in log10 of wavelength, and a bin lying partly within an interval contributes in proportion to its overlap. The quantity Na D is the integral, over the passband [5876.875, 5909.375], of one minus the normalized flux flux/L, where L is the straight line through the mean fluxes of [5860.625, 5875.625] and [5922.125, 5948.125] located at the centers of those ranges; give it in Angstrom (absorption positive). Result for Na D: 3.4 Angstrom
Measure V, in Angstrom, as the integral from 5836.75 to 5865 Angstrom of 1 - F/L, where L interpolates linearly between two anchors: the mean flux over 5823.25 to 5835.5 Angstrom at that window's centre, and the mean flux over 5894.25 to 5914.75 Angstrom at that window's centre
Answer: -0.5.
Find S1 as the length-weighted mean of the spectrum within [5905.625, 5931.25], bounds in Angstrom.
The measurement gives 19.6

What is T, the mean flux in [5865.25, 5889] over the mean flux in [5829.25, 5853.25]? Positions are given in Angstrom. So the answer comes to 0.93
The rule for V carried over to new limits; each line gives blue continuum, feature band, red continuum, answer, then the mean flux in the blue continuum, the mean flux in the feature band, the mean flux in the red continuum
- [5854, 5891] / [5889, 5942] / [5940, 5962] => 2.11 Angstrom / 19.5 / 18.8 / 19.6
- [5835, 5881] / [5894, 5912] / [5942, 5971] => 1.68 Angstrom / 20.6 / 18.3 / 19.8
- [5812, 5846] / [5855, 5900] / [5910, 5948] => 3.89 Angstrom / 21.1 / 18.7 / 19.7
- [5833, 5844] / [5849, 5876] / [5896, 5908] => 0.30 Angstrom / 21.7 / 20.1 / 18.2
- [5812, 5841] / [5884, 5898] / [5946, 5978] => 3.11 Angstrom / 21.1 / 15.9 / 19.7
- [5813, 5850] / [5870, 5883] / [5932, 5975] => 0.18 Angstrom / 21.1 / 20.4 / 19.9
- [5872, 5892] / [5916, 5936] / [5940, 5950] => 0.08 Angstrom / 18.6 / 19.4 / 19.8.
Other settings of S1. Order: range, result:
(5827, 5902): 19.5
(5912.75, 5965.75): 19.8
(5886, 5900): 15.8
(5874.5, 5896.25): 17.8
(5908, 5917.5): 20.4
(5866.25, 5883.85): 20.4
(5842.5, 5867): 20.1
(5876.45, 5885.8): 19.6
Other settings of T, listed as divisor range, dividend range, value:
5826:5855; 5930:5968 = 0.94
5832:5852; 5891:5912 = 0.85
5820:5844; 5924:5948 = 0.93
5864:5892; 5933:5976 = 1.04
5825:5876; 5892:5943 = 0.92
